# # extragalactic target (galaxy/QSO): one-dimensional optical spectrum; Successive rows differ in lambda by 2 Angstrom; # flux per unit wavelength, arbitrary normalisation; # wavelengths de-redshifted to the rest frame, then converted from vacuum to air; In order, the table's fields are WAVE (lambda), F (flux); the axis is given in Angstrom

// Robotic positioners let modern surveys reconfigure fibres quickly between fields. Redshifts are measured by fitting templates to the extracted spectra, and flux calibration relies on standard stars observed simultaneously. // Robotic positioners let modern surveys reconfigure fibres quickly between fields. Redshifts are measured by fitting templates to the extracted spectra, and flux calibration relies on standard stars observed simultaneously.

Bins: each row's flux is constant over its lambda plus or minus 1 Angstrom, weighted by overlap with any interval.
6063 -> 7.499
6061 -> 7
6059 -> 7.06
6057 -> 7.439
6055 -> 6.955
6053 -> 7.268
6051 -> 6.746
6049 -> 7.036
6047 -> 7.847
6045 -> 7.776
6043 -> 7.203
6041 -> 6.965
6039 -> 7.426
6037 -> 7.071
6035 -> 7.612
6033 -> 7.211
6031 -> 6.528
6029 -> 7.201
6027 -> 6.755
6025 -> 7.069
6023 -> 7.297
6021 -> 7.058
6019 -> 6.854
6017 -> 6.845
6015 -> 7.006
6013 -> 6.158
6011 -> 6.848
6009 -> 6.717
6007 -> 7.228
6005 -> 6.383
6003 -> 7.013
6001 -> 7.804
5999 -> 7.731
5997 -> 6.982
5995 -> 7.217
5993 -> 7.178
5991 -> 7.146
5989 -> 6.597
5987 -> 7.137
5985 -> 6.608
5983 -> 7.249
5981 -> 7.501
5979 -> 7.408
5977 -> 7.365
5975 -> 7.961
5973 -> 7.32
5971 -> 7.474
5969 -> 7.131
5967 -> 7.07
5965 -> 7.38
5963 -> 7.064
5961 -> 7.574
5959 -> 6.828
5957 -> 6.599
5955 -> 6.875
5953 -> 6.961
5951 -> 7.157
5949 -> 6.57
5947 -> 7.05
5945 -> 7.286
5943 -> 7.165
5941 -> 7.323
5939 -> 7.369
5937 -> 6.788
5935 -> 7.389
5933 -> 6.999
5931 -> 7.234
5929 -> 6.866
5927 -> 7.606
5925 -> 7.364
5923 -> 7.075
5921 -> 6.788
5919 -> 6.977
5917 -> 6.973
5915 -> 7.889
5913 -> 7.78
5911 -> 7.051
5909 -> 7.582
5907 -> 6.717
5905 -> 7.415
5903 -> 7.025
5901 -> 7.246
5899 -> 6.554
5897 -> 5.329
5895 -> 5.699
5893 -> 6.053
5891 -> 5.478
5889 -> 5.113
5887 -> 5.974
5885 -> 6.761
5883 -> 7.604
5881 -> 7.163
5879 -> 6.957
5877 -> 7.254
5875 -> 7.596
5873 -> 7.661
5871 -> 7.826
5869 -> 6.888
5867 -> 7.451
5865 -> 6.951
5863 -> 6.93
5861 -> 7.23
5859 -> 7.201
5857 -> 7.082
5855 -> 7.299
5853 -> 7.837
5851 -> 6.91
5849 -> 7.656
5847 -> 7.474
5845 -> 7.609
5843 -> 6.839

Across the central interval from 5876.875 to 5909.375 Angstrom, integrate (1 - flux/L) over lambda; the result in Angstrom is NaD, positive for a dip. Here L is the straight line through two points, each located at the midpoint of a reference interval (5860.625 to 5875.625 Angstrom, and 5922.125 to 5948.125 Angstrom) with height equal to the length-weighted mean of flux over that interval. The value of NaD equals 3.2 Angstrom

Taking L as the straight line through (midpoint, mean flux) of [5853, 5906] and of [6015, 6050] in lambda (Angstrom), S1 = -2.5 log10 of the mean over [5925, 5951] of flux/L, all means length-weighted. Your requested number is -0.03 mag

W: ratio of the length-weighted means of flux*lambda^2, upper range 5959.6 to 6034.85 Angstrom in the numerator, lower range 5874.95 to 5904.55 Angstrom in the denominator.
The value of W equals 1.13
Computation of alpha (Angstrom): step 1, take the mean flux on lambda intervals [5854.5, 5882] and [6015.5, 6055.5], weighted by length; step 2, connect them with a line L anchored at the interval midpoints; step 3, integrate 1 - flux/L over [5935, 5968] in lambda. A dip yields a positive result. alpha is 0.54 Angstrom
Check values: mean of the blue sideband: 7.25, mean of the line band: 7.08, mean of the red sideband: 7.14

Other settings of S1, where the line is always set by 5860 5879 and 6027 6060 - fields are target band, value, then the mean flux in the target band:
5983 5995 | 0.04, 6.98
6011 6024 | 0.05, 6.87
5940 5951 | 0.02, 7.09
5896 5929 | 0.03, 7.08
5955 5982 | 0.00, 7.27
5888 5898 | 0.30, 5.53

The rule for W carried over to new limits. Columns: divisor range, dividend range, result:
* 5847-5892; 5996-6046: 1.06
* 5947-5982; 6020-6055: 1.02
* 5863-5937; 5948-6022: 1.05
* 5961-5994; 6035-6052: 1.03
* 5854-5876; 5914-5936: 1.01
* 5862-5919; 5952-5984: 1.08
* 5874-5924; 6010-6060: 1.09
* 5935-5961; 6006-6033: 1.00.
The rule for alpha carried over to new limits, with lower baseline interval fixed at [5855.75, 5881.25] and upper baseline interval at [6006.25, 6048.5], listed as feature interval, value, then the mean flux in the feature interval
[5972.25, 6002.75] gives -0.7 Angstrom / 7.27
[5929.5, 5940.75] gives 0.0 Angstrom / 7.15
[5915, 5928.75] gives 0.0 Angstrom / 7.17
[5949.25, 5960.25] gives 0.4 Angstrom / 6.88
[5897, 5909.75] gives 0.5 Angstrom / 6.94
